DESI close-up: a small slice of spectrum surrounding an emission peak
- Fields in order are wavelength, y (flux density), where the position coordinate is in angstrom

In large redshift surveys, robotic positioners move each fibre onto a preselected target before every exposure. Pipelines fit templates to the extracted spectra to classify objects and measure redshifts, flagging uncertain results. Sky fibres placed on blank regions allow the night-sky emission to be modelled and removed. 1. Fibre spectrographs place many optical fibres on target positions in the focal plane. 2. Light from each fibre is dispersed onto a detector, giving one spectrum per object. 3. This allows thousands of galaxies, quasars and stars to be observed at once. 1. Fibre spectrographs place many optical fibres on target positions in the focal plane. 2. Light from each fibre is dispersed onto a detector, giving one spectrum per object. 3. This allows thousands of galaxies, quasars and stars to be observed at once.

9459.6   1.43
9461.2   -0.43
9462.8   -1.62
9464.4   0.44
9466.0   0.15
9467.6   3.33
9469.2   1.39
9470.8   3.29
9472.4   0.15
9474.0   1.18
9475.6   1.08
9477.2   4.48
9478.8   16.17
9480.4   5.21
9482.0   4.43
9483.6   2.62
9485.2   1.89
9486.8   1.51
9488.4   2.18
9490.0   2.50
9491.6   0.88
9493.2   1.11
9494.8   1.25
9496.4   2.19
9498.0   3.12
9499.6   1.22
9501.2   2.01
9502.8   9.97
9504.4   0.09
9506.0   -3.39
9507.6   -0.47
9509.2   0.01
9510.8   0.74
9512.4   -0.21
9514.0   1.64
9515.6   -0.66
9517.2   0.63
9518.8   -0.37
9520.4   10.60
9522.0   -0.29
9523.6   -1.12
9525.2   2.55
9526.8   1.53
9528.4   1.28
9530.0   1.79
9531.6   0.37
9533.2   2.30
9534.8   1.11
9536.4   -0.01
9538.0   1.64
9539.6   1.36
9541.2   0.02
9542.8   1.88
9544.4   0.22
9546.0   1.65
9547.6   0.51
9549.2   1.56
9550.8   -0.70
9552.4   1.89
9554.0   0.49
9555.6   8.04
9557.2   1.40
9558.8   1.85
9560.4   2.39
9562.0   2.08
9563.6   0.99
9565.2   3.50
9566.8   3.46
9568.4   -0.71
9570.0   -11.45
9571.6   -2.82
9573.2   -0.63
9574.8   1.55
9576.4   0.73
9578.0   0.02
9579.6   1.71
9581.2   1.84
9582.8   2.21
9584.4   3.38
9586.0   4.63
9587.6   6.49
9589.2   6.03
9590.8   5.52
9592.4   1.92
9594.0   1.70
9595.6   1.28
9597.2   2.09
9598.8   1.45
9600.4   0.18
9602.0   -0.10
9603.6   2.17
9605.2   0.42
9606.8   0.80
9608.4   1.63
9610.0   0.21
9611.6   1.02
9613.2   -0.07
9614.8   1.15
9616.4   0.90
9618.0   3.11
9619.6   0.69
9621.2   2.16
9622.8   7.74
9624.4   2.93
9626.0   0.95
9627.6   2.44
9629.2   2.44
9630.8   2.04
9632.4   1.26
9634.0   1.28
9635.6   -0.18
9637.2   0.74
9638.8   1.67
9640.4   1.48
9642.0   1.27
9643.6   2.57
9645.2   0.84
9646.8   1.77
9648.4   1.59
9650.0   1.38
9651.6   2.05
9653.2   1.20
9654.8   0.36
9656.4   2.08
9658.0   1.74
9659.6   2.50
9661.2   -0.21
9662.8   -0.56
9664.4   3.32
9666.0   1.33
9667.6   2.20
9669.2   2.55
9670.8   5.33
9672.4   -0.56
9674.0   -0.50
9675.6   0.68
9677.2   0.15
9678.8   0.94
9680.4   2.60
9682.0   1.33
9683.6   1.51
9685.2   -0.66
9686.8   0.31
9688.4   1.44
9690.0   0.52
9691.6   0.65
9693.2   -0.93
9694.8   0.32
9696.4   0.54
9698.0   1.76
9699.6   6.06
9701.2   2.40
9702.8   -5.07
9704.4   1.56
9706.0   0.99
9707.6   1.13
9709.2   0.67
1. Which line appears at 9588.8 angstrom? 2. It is Hbeta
